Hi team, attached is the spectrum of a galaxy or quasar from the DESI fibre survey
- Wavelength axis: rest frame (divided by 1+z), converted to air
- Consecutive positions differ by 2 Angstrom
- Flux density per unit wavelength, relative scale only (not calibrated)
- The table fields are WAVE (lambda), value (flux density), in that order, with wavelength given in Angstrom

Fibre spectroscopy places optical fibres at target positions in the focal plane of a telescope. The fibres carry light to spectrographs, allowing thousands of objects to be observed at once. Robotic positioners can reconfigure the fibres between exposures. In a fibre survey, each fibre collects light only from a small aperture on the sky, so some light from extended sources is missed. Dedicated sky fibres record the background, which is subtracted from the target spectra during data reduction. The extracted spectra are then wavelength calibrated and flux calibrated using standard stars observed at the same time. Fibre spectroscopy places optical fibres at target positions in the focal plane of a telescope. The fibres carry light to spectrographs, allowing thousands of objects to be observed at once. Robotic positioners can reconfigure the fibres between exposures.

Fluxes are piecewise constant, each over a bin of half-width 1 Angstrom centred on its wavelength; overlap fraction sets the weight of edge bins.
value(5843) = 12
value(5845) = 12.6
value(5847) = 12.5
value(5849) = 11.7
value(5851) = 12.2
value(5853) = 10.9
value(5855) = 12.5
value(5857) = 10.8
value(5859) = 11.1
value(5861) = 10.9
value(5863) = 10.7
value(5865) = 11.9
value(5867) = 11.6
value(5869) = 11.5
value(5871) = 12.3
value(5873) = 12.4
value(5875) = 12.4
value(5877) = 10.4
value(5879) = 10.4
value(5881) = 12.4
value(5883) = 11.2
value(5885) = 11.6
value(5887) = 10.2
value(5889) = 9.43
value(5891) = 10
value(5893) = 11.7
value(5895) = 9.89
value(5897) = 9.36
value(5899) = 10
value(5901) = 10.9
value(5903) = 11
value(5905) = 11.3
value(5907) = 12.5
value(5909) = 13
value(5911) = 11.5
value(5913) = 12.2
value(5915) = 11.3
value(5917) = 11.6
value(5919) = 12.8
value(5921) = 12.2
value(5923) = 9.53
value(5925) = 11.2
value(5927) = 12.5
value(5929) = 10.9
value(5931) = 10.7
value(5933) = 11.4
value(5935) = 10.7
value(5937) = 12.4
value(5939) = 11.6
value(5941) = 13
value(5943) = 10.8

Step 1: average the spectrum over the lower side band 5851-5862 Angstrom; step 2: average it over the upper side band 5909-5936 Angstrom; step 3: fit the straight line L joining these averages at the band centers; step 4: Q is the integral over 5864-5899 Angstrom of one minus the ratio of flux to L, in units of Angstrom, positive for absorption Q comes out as 1.0 Angstrom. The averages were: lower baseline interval 11.3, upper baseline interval 11.5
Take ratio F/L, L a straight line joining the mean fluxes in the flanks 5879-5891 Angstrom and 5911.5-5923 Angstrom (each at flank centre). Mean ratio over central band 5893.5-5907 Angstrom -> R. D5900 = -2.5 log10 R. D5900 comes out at 0.067 mag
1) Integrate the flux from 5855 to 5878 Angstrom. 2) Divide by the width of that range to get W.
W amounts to 11.5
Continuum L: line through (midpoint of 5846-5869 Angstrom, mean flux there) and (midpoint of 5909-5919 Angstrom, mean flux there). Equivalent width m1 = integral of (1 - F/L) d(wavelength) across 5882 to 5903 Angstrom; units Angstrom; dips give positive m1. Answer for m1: 2.3 Angstrom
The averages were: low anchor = 11.5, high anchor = 11.9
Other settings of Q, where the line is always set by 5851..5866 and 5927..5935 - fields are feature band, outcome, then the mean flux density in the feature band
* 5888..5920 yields 0.16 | 11.2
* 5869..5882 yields -0.48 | 11.7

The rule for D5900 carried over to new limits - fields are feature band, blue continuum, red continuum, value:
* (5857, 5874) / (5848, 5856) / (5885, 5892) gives -0.031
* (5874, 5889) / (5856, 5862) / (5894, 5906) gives -0.046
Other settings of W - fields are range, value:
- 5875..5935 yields 11.2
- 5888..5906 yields 10.4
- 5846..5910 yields 11.3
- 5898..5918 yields 11.5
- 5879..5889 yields 11.1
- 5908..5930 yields 11.7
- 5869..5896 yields 11.1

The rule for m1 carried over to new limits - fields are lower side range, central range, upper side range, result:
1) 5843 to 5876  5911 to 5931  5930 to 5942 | 0.2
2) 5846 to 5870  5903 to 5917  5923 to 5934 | -0.8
